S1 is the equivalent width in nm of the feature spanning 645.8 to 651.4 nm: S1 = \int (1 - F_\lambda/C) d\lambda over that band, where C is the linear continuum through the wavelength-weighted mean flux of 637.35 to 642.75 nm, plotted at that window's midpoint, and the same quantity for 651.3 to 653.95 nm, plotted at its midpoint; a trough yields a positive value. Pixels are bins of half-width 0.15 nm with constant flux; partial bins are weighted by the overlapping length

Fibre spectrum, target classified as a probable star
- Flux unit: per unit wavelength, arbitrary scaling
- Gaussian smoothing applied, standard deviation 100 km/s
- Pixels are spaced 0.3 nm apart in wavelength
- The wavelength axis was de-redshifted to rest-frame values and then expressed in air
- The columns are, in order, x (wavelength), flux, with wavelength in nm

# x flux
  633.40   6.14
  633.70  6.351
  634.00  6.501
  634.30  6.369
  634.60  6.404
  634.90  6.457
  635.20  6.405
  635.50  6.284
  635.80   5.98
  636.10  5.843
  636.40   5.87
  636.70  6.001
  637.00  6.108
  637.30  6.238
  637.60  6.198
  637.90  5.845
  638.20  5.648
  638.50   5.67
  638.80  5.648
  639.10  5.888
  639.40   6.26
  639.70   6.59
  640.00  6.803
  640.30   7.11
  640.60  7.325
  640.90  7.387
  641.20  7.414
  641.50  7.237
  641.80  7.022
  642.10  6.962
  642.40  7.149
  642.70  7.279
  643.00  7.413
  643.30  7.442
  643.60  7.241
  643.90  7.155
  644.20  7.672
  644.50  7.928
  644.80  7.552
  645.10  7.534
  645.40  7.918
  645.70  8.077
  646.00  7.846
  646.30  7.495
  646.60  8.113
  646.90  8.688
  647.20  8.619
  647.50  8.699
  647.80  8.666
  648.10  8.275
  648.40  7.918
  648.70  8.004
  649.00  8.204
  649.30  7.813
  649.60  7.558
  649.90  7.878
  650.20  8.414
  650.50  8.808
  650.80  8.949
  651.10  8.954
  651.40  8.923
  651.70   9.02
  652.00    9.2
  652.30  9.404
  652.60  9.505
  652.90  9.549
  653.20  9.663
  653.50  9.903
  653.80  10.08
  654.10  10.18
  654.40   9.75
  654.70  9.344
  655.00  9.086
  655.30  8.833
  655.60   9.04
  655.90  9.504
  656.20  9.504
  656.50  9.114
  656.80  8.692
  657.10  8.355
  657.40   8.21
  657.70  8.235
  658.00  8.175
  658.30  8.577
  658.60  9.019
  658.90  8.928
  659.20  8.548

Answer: 0.18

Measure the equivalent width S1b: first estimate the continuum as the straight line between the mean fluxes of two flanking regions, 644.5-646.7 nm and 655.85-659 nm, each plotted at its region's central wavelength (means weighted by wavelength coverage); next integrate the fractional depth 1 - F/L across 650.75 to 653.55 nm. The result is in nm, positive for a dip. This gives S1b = -0.33 nm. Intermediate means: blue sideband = 7.79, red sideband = 8.73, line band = 9.3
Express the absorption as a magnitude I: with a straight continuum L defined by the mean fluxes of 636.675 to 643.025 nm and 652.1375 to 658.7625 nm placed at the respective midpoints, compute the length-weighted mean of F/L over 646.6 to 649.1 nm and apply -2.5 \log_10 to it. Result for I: -0.06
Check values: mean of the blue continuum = 6.6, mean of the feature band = 8.37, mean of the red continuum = 9.17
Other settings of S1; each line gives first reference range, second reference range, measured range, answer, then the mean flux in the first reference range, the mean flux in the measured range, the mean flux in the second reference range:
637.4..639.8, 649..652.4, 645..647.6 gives -0.16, 5.96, 8.11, 8.6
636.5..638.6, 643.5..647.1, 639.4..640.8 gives -0.07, 5.96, 6.9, 7.79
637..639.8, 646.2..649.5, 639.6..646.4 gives -0.30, 5.99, 7.38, 8.23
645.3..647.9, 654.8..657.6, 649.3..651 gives 0.04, 8.23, 8.3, 8.92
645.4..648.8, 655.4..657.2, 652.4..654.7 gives -0.25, 8.21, 9.77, 9.05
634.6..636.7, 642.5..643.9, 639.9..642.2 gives -0.06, 6.15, 7.17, 7.32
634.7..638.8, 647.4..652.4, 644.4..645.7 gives -0.03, 6.03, 7.77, 8.5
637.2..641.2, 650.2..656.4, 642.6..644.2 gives -0.02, 6.4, 7.34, 9.34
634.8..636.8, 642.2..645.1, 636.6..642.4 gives 0.20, 6.11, 6.51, 7.42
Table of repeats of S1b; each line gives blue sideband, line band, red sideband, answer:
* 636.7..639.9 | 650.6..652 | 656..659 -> -0.206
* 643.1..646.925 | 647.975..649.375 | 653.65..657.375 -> 0.033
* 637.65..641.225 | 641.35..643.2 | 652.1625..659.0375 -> -0.075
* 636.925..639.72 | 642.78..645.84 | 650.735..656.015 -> -0.104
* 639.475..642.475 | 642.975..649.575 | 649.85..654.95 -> 0.143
